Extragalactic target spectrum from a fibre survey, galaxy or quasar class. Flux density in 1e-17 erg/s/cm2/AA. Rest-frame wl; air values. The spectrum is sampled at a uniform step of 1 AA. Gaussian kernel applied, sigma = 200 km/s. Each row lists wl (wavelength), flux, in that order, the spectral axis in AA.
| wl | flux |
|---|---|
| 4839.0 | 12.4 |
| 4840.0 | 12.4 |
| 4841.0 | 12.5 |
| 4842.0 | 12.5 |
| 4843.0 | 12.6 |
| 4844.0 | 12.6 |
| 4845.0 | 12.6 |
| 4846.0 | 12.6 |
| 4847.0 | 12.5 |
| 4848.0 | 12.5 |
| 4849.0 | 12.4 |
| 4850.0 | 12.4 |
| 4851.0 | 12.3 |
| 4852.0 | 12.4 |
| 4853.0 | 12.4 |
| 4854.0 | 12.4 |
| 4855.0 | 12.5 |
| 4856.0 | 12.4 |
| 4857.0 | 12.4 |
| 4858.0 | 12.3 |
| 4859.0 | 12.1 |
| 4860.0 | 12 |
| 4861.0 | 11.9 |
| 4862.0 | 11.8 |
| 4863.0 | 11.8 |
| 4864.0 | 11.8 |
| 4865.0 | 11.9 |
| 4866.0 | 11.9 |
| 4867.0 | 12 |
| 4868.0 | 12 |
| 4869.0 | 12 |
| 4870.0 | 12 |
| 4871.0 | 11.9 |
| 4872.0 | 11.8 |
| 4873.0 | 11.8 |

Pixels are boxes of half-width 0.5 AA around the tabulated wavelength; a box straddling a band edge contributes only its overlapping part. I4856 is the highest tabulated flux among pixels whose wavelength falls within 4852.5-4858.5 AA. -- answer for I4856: 12.5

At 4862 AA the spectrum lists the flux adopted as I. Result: 11.8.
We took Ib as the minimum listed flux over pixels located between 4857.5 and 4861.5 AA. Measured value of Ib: 11.9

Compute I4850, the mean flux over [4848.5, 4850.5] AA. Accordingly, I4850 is 12.4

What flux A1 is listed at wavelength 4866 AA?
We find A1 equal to 11.9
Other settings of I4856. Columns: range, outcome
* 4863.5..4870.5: 12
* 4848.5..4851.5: 12.4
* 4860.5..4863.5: 11.9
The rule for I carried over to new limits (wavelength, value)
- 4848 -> 12.5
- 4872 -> 11.8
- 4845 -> 12.6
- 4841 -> 12.5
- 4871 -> 11.9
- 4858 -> 12.3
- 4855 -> 12.5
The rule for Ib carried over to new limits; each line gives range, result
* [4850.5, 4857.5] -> 12.3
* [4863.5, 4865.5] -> 11.8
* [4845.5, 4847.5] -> 12.5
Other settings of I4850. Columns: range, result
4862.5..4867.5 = 11.9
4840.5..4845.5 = 12.6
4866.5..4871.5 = 12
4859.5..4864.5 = 11.9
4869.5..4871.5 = 11.9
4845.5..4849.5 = 12.5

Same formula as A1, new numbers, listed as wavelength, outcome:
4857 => 12.4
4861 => 11.9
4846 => 12.6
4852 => 12.4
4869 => 12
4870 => 12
